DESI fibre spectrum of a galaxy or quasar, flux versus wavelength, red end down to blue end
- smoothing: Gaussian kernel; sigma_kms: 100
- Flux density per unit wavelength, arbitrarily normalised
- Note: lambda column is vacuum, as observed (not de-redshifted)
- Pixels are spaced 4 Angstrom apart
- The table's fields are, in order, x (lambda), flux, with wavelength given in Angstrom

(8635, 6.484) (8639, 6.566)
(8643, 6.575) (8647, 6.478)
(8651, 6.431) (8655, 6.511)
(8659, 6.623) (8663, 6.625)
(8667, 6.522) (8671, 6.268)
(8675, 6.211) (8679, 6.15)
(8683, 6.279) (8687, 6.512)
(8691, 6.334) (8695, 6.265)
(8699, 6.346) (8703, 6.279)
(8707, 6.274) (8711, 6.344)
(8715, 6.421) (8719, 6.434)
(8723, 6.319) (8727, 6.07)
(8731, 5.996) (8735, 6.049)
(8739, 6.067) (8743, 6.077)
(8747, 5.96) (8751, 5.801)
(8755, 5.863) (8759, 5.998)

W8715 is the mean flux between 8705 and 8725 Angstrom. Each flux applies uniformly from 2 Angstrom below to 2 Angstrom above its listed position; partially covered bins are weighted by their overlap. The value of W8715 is 6.36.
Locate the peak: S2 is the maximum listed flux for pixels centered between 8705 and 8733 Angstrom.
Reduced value 6.434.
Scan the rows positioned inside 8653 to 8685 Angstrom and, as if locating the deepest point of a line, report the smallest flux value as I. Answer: 6.15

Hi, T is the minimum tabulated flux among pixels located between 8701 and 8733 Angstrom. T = 5.996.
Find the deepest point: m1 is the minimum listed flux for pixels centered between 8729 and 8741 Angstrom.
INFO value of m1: 5.996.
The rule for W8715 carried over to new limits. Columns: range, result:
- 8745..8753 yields 5.88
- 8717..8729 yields 6.27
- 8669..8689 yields 6.28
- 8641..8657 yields 6.5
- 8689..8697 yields 6.3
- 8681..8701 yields 6.35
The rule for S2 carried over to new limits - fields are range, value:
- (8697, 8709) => 6.346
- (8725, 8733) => 6.07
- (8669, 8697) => 6.512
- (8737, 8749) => 6.077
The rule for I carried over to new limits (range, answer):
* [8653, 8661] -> 6.511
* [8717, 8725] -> 6.319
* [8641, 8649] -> 6.478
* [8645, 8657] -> 6.431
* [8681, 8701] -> 6.265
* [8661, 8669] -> 6.522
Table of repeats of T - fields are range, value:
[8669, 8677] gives 6.211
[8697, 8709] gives 6.274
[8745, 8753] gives 5.801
